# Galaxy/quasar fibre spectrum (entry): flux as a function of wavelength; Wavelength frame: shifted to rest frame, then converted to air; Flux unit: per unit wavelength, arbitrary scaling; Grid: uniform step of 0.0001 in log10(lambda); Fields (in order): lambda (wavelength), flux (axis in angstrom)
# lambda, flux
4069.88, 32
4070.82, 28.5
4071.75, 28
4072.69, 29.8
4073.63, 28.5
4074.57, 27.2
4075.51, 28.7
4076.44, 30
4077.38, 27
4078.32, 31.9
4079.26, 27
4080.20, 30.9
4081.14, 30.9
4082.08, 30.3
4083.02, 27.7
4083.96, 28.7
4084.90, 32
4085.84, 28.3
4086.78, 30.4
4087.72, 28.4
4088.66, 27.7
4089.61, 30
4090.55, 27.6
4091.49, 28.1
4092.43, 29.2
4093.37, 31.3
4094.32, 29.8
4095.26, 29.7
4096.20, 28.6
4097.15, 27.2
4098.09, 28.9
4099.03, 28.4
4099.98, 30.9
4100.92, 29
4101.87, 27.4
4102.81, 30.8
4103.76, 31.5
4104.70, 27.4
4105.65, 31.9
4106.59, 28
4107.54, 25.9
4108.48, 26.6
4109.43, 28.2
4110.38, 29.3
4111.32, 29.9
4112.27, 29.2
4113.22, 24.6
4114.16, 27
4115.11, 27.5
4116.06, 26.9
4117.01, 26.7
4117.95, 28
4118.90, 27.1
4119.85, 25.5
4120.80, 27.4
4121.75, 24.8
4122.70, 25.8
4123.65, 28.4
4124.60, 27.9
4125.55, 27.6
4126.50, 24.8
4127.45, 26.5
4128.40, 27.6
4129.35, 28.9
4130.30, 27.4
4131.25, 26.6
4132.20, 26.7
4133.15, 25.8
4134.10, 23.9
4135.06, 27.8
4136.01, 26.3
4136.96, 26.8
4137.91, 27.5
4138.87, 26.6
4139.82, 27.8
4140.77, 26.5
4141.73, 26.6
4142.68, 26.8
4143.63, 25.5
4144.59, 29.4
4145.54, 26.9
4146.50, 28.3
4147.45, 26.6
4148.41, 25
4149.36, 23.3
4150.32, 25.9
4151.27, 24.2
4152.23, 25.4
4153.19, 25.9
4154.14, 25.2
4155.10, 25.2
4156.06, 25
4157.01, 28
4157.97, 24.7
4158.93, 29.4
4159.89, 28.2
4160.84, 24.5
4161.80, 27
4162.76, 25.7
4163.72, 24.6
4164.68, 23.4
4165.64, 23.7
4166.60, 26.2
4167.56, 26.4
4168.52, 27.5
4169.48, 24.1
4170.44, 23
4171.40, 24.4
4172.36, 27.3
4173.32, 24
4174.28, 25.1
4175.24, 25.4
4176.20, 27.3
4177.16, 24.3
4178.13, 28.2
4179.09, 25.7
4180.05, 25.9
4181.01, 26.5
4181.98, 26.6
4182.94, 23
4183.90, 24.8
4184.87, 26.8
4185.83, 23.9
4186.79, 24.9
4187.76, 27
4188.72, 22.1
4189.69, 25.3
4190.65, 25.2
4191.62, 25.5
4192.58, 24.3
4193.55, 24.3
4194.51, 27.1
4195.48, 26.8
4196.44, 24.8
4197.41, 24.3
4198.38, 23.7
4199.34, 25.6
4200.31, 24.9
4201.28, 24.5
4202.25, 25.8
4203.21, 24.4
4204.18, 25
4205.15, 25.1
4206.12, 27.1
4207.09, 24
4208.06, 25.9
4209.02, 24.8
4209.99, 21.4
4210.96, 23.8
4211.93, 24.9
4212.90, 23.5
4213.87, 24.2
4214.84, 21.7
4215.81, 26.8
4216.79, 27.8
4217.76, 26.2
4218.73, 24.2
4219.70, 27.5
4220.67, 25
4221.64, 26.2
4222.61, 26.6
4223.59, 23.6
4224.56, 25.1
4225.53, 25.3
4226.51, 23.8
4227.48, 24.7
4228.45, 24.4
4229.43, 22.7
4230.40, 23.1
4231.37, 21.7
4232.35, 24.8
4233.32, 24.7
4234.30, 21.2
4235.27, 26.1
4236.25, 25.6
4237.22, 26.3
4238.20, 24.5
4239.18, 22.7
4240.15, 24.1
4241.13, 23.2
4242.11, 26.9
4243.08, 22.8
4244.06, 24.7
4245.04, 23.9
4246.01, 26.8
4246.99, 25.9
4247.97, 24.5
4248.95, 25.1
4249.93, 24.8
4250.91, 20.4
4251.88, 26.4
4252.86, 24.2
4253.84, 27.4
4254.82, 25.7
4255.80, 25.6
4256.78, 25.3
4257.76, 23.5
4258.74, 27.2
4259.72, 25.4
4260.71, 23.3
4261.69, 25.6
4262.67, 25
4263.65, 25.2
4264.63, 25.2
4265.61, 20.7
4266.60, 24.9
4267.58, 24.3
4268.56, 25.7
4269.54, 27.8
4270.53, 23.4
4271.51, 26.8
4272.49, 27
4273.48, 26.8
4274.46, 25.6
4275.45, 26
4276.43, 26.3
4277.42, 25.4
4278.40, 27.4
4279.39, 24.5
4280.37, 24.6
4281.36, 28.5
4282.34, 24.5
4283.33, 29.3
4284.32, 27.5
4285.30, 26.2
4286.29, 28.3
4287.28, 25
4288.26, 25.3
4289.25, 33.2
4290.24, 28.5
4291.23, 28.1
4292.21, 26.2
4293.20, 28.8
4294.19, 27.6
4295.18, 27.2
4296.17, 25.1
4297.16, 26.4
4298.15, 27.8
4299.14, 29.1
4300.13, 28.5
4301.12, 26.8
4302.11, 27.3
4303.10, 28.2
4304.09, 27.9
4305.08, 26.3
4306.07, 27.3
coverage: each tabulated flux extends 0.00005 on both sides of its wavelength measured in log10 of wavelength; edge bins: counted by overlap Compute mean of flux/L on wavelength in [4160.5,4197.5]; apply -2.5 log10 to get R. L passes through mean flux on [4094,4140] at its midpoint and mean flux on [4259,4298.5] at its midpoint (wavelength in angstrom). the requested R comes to 0.07 mag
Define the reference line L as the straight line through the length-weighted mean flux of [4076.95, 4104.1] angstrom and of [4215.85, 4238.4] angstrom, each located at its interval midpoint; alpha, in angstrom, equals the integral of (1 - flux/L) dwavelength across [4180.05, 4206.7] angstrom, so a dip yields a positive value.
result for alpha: 0.8 angstrom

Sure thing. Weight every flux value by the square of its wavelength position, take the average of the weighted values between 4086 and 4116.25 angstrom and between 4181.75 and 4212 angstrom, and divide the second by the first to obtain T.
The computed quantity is 0.91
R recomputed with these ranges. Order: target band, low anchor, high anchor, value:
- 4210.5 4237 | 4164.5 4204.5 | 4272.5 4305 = 0.055 mag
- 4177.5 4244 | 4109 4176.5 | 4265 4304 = 0.071 mag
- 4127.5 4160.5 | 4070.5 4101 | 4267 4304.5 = 0.077 mag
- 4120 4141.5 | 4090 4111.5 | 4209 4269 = 0.049 mag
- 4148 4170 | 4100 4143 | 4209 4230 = 0.033 mag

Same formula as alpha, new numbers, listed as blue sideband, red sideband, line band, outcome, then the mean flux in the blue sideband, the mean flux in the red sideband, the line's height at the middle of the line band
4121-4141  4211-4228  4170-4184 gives 0.24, 26.8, 25.1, 25.9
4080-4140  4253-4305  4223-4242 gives 1.91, 28.1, 26.4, 26.8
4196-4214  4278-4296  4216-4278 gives 2.32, 24.6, 27.2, 26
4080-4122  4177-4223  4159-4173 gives 0.43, 28.6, 25.2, 26.3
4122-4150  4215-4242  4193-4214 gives 0.37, 26.7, 24.7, 25.3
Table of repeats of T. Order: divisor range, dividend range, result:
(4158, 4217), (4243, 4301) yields 1.07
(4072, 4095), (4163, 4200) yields 0.91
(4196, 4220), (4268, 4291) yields 1.11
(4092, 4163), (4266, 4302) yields 1.06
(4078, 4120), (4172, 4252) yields 0.91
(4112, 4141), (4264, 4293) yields 1.06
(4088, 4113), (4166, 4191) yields 0.91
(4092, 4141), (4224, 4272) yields 0.95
